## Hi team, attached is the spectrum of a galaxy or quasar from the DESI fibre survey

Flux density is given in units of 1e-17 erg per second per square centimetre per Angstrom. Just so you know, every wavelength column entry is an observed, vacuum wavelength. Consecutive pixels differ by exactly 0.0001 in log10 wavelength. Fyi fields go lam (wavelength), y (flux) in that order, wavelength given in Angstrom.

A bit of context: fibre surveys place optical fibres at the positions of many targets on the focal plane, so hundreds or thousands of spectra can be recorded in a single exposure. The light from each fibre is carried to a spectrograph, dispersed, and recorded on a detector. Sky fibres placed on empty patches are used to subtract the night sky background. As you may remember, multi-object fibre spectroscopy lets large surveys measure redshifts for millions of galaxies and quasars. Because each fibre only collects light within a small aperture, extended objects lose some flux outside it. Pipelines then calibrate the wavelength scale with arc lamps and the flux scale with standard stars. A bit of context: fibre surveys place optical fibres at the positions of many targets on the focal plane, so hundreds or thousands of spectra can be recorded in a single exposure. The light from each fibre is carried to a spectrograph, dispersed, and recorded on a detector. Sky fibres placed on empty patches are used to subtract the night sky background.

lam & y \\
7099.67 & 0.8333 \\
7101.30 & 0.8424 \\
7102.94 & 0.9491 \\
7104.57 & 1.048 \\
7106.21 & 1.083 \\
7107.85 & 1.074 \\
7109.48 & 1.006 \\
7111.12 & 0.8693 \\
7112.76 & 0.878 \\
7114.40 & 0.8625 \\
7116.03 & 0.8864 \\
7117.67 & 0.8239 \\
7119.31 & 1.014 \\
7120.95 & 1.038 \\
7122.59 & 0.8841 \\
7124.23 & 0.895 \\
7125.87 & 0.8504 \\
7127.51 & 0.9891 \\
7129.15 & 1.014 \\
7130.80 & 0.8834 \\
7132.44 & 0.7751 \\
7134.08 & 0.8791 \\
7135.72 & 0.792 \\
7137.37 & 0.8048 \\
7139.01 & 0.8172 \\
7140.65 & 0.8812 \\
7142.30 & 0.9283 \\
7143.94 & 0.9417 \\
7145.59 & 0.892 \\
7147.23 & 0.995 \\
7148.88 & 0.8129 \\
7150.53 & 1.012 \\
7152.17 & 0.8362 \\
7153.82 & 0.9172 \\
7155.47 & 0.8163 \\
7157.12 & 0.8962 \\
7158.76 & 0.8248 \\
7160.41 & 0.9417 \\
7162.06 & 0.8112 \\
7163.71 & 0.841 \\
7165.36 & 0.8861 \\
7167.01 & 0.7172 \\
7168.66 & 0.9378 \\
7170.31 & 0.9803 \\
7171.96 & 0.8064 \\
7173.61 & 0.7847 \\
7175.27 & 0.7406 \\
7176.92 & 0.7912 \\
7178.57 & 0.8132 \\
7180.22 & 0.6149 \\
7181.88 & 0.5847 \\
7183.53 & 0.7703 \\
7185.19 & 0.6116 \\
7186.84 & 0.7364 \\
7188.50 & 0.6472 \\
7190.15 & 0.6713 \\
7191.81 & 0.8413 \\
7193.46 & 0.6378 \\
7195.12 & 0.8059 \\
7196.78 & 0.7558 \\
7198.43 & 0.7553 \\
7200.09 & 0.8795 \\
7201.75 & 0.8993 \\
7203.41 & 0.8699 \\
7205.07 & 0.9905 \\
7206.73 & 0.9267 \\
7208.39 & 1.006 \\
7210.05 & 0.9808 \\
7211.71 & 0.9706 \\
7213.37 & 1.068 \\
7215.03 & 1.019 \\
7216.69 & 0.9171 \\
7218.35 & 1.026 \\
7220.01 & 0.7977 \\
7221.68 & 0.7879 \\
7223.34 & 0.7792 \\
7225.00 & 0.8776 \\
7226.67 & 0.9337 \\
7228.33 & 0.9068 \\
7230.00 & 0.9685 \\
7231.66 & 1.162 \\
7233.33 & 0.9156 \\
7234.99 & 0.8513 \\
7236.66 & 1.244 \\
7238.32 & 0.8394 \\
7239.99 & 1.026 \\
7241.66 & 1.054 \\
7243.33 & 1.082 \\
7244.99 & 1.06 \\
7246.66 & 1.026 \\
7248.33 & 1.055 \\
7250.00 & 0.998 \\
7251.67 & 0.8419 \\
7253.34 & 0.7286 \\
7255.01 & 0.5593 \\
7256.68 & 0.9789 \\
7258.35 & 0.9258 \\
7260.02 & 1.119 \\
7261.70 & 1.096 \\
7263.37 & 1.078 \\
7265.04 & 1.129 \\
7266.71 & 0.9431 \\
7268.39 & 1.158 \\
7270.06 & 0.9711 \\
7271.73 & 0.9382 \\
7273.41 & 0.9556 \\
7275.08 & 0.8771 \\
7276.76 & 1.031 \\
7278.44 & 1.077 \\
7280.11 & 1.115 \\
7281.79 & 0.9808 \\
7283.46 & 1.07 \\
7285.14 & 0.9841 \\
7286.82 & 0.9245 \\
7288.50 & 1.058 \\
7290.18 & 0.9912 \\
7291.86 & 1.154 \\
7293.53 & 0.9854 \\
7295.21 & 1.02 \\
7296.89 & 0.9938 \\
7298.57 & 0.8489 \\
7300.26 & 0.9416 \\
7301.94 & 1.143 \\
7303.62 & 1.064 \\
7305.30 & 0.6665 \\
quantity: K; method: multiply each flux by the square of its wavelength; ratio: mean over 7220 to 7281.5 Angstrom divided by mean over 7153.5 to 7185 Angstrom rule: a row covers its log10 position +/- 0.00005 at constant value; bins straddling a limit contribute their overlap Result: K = 1.2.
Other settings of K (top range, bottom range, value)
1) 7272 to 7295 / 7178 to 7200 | 1.45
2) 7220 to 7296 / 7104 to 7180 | 1.14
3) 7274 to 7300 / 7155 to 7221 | 1.24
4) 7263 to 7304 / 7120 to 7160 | 1.19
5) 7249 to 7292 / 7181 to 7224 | 1.20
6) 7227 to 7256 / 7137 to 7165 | 1.12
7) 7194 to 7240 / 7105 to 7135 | 1.02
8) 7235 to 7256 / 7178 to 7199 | 1.37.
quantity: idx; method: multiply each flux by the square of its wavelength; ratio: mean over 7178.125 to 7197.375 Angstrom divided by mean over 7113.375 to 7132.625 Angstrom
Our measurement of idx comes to 0.79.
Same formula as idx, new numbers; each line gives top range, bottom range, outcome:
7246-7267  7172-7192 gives 1.37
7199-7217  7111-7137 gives 1.09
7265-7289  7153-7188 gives 1.30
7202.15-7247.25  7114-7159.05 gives 1.11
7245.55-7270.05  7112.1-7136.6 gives 1.13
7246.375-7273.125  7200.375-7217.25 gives 1.02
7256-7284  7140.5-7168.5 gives 1.20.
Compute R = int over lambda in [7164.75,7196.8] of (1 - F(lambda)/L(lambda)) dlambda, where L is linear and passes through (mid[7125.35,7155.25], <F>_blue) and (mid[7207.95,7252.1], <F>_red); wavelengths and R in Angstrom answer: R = 5.9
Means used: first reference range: 0.889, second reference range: 0.971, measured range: 0.756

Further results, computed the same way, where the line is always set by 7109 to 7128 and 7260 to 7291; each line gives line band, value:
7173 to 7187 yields 3.5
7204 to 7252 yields 1.0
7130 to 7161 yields 1.9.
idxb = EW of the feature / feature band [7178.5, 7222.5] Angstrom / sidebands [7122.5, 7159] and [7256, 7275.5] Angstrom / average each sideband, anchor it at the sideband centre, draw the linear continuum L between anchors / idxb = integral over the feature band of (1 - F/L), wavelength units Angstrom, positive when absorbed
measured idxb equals 5.58 Angstrom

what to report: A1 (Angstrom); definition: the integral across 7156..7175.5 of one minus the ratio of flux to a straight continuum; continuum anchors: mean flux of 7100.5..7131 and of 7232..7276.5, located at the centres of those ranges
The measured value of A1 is 2.2 Angstrom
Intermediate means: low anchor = 0.943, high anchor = 0.982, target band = 0.85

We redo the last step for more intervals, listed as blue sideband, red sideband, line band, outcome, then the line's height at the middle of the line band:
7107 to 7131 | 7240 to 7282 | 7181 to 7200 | 4.85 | 0.962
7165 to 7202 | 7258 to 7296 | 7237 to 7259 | 0.00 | 0.945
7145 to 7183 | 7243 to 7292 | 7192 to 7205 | 1.10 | 0.889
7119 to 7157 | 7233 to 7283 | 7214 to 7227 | 0.91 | 0.961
